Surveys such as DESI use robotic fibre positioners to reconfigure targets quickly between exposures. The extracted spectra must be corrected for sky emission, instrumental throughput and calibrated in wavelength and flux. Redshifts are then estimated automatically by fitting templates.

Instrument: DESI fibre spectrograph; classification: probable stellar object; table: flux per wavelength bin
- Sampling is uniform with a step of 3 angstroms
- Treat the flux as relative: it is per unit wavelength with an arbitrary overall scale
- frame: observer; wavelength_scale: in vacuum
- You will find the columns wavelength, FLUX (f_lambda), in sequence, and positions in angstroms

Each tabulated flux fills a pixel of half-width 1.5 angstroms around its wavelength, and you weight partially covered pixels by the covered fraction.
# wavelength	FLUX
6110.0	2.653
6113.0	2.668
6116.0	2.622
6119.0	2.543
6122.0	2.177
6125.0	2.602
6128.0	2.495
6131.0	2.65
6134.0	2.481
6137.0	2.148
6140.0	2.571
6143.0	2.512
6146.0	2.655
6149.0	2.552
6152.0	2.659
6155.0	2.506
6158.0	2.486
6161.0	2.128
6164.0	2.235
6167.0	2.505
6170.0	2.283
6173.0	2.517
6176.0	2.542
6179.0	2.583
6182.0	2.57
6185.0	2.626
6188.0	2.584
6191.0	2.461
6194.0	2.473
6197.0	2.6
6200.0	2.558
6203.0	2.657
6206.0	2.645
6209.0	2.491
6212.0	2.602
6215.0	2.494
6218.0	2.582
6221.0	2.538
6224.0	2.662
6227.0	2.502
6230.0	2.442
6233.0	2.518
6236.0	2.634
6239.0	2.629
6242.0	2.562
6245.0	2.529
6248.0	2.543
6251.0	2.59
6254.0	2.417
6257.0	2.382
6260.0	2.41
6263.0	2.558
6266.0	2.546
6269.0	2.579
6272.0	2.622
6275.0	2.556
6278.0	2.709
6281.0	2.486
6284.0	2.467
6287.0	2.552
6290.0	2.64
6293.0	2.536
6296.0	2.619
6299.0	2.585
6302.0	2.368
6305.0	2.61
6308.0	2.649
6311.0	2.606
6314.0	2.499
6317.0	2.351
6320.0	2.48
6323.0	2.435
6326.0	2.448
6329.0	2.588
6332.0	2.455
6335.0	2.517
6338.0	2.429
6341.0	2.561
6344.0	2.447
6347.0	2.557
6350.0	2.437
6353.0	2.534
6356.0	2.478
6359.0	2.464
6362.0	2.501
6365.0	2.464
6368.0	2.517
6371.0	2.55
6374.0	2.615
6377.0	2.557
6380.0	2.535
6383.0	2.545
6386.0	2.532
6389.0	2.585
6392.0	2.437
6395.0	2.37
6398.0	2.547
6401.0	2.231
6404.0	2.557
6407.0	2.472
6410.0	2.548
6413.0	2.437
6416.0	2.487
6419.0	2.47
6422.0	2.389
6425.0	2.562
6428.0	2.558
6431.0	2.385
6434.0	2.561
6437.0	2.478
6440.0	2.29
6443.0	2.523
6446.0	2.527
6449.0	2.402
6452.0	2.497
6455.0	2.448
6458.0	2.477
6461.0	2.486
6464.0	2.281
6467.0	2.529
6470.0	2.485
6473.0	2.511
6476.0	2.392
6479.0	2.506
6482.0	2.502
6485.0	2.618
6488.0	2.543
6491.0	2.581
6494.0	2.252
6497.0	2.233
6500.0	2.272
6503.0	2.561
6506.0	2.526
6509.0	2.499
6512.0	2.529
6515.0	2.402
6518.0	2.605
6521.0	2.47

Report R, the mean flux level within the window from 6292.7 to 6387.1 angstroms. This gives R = 2.51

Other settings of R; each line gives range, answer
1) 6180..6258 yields 2.55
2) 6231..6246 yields 2.57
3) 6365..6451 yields 2.49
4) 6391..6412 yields 2.45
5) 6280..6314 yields 2.55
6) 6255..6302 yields 2.54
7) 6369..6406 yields 2.5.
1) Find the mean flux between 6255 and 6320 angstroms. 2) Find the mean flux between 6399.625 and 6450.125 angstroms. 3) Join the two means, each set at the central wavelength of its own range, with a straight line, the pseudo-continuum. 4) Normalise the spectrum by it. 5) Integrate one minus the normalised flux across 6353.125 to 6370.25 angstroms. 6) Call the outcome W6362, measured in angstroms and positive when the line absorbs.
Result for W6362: 0.0 angstroms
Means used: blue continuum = 2.54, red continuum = 2.46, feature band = 2.49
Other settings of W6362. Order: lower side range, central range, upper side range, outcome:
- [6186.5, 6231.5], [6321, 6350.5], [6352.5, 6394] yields 0.5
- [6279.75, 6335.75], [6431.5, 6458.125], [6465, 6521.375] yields 0.2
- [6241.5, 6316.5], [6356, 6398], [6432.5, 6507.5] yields -0.2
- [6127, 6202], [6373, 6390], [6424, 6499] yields -0.6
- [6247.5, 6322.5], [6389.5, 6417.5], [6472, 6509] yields 0.4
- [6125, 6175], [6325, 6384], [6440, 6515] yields -1.1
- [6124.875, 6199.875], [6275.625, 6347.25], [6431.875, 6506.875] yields -1.4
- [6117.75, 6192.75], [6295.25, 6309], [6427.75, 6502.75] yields -0.5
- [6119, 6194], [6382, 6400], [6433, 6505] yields -0.2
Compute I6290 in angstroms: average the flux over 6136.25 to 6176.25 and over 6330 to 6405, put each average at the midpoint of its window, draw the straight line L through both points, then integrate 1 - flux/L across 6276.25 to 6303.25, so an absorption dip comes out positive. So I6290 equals -0.8 angstroms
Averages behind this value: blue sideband 2.45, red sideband 2.5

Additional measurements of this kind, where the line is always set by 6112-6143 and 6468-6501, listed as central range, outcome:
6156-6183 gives 0.7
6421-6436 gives -0.2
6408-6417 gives -0.1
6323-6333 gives -0.1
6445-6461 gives -0.1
